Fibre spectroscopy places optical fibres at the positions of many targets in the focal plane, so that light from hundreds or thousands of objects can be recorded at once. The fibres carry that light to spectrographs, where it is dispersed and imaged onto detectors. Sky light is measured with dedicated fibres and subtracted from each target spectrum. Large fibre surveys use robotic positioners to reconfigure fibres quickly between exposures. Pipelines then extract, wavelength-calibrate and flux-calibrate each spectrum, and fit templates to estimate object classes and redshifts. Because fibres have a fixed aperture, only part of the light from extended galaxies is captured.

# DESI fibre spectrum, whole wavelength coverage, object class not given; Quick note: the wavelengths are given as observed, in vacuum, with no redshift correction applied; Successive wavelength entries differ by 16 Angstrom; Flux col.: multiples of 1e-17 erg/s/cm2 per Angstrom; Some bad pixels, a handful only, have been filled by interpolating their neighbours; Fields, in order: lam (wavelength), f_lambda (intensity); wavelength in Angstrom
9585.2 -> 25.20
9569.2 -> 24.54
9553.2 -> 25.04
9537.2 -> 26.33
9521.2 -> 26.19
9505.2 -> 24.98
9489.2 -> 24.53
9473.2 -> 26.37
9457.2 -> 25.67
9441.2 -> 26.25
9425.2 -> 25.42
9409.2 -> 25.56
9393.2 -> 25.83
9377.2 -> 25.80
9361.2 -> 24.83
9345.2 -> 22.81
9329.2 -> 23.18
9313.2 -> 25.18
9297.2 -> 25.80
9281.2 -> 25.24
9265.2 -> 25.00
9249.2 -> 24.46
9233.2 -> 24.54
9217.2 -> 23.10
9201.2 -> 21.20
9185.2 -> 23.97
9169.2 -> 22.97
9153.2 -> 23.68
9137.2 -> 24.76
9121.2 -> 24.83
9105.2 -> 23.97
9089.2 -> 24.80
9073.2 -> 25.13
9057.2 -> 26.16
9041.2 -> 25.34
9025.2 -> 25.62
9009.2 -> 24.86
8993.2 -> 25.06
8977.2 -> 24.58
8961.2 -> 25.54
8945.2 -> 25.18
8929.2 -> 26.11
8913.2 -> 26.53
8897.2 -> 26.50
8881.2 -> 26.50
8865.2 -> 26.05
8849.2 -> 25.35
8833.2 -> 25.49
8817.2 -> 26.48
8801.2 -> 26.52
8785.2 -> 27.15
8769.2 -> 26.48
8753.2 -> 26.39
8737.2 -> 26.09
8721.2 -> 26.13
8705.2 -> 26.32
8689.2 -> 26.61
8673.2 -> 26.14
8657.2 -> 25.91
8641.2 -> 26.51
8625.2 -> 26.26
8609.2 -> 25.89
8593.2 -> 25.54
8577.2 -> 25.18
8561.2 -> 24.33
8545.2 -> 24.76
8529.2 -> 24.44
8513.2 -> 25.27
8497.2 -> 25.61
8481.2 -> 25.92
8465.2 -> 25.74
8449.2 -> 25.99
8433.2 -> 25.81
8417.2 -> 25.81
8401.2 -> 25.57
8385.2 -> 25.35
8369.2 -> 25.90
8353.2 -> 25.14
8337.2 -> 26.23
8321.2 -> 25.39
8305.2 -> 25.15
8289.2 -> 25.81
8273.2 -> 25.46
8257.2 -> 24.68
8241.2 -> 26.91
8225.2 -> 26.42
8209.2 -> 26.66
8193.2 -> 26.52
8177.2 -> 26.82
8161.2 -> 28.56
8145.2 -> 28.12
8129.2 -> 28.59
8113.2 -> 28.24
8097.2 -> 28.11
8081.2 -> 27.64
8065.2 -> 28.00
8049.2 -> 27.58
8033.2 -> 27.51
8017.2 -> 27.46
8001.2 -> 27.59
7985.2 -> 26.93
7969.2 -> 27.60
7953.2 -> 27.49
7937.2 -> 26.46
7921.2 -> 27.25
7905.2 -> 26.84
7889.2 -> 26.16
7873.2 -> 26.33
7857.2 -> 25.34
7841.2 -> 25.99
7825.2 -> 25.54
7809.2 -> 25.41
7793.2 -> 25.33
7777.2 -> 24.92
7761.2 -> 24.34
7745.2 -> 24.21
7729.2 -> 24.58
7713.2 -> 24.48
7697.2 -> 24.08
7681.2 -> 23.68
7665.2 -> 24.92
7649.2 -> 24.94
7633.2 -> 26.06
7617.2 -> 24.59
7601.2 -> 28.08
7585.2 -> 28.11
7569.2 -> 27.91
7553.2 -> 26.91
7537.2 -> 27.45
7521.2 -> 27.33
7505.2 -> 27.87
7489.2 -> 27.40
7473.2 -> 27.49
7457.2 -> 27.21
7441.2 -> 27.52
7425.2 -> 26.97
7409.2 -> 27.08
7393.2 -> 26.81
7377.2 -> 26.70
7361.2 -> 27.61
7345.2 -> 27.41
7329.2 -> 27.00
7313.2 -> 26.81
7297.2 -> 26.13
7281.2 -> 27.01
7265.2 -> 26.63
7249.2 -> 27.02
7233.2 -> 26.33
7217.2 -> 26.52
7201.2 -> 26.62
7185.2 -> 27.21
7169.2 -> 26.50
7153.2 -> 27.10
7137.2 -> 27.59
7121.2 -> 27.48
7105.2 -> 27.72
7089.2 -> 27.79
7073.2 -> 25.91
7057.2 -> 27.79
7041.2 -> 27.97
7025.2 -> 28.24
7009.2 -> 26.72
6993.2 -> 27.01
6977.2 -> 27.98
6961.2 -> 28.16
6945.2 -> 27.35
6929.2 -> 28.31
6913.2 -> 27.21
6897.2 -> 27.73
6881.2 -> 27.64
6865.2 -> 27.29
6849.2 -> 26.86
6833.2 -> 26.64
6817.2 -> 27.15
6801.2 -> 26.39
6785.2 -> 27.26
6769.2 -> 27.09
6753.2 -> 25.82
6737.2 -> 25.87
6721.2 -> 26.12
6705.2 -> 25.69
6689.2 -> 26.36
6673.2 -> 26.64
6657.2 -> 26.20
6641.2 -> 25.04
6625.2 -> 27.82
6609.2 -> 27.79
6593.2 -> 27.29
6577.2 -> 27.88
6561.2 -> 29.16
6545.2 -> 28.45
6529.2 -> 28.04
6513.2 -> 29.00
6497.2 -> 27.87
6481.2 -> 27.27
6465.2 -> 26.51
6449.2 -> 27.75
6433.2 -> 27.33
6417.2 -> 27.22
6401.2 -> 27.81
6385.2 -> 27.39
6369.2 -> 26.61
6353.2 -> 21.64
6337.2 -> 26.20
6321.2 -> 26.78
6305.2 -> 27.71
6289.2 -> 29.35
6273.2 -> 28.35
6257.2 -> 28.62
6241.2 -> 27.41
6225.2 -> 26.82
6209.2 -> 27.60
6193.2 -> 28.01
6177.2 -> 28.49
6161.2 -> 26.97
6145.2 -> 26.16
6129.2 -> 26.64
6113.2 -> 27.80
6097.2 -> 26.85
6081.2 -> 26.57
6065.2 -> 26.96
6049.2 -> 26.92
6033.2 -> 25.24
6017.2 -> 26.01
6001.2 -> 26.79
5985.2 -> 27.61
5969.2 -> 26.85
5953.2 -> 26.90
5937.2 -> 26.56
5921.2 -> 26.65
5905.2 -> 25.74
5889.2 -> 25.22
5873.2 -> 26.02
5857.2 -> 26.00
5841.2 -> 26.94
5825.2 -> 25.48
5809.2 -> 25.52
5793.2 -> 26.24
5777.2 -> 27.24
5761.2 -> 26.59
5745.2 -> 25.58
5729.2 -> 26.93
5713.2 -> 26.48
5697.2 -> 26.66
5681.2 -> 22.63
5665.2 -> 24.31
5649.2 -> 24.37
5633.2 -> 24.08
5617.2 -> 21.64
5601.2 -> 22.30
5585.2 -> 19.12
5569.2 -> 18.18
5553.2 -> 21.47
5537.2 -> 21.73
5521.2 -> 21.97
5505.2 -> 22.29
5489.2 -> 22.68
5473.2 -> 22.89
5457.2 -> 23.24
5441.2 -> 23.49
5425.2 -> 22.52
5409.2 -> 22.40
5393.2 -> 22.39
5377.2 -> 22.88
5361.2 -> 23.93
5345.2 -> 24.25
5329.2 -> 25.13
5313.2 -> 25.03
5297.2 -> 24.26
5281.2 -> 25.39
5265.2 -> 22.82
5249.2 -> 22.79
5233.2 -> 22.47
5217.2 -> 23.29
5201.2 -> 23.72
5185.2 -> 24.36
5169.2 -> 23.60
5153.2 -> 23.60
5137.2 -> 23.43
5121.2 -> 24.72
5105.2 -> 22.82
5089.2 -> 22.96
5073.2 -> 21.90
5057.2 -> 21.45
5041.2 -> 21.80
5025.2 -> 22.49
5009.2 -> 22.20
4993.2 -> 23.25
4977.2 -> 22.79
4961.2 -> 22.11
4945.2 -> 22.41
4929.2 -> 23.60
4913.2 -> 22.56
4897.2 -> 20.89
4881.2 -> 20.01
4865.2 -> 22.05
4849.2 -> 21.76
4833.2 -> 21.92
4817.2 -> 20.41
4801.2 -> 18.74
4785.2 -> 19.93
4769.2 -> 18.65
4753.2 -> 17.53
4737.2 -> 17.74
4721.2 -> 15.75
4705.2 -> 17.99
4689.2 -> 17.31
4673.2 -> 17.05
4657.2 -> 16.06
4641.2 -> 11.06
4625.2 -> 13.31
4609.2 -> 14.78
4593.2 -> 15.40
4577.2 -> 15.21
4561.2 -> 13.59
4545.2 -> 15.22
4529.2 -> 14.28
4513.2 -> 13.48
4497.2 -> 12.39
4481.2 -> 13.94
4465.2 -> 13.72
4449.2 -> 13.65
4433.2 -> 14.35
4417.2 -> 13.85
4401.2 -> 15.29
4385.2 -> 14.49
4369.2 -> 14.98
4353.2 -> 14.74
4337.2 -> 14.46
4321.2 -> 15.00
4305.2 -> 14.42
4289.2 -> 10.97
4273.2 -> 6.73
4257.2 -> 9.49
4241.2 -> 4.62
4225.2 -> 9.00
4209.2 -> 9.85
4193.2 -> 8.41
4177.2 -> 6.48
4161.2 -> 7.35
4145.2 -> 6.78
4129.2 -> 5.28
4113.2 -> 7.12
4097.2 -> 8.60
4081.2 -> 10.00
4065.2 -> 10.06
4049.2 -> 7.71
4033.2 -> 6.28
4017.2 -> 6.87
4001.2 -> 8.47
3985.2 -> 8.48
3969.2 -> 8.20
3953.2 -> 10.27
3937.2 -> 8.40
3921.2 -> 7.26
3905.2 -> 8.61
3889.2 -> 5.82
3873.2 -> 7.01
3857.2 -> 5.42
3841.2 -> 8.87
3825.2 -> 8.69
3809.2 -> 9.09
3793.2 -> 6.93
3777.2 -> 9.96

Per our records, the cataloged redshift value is 0.077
